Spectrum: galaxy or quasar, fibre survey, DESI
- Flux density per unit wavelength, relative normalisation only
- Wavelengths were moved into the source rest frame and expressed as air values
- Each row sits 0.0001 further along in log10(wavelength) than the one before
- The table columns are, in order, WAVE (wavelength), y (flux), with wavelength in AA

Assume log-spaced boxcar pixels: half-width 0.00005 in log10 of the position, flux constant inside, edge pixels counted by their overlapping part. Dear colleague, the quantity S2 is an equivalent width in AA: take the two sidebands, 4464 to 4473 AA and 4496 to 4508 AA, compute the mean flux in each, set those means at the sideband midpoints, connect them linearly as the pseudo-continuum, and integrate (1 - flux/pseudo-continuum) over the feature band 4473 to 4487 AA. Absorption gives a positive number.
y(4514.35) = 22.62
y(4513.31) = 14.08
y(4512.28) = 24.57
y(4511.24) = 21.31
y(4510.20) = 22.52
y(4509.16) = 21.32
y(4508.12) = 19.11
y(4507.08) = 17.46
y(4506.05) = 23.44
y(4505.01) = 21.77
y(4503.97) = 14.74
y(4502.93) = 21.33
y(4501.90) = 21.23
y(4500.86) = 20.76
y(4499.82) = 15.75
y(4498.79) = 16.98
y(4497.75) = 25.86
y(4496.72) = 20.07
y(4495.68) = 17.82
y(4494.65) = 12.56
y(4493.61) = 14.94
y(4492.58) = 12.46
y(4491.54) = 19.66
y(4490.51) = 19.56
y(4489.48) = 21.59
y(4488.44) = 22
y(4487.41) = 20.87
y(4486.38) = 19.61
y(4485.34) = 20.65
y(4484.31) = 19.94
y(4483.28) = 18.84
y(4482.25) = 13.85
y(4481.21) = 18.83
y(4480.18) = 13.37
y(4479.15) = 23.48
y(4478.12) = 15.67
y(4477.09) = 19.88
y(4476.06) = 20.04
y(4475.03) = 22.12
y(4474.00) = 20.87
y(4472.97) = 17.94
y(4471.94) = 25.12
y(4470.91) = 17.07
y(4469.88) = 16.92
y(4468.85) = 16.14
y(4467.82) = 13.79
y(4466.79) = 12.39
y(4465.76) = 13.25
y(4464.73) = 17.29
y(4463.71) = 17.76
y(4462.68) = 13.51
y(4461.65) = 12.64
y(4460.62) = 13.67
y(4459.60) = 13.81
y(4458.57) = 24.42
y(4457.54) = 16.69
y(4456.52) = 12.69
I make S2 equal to -1.0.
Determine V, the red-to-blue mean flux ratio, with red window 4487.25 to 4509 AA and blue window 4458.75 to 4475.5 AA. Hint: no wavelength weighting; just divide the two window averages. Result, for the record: 1.14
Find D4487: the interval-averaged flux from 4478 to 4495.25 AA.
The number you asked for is 18.2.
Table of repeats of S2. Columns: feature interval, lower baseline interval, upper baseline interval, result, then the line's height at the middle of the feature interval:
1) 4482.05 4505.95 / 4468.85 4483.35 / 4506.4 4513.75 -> 0.69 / 19.5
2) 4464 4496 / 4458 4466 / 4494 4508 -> -1.17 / 17.4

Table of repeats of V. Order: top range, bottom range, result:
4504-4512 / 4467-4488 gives 1.11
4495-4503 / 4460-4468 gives 1.38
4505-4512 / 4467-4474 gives 1.18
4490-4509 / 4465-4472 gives 1.18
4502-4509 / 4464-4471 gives 1.30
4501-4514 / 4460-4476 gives 1.21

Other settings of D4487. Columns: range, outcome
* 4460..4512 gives 18.4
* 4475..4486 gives 18.6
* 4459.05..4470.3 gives 14.7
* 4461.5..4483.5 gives 17.4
